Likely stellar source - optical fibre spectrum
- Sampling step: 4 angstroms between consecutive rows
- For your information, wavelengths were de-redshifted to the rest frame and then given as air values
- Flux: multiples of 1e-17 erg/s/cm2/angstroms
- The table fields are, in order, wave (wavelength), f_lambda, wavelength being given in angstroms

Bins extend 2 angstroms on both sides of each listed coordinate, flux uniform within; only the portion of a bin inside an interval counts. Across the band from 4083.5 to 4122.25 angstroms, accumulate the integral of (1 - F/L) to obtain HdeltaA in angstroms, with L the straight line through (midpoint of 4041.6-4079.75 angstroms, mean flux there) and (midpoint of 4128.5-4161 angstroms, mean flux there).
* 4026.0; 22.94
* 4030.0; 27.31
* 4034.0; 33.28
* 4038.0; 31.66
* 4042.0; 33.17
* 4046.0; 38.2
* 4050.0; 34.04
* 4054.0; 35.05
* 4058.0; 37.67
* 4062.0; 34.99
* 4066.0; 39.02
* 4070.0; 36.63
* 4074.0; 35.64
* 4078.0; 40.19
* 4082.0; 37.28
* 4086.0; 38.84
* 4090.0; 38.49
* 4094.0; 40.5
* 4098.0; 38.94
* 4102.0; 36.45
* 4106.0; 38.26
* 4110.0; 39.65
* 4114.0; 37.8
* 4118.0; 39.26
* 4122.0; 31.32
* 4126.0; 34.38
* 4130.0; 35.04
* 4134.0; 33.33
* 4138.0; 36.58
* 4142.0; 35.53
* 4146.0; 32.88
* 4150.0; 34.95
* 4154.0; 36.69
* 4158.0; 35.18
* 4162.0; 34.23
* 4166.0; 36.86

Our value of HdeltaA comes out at -2.7 angstroms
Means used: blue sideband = 36.6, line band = 38.2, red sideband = 35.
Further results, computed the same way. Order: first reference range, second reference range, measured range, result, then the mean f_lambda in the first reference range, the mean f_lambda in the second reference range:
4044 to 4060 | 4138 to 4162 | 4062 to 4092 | -1.55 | 36.2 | 35.1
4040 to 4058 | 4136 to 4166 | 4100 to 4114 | -1.09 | 35.4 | 35.3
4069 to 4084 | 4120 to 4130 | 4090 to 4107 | -1.41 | 37.5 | 33.3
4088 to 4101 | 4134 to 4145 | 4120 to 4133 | 1.00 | 39.1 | 35.3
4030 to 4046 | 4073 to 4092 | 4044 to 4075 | -0.95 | 32.7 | 38.2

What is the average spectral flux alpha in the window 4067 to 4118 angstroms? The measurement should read 38.3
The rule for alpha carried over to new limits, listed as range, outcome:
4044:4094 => 37.3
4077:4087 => 38.6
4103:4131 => 36.6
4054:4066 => 36.6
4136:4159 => 35.3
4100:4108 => 37.4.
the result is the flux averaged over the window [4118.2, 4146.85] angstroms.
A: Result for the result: 34.5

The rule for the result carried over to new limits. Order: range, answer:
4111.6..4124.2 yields 36.2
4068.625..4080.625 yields 37.5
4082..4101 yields 38.8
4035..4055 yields 34.3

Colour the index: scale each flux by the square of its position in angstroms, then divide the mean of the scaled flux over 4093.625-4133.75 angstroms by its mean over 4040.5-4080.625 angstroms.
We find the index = 1.04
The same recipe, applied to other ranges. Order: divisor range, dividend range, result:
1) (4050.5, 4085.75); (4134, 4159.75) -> 0.99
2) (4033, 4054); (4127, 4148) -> 1.06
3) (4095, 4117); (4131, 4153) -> 0.92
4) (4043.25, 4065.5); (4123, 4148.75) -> 0.99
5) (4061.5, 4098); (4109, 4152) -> 0.95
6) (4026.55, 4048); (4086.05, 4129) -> 1.21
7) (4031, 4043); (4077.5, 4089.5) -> 1.22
